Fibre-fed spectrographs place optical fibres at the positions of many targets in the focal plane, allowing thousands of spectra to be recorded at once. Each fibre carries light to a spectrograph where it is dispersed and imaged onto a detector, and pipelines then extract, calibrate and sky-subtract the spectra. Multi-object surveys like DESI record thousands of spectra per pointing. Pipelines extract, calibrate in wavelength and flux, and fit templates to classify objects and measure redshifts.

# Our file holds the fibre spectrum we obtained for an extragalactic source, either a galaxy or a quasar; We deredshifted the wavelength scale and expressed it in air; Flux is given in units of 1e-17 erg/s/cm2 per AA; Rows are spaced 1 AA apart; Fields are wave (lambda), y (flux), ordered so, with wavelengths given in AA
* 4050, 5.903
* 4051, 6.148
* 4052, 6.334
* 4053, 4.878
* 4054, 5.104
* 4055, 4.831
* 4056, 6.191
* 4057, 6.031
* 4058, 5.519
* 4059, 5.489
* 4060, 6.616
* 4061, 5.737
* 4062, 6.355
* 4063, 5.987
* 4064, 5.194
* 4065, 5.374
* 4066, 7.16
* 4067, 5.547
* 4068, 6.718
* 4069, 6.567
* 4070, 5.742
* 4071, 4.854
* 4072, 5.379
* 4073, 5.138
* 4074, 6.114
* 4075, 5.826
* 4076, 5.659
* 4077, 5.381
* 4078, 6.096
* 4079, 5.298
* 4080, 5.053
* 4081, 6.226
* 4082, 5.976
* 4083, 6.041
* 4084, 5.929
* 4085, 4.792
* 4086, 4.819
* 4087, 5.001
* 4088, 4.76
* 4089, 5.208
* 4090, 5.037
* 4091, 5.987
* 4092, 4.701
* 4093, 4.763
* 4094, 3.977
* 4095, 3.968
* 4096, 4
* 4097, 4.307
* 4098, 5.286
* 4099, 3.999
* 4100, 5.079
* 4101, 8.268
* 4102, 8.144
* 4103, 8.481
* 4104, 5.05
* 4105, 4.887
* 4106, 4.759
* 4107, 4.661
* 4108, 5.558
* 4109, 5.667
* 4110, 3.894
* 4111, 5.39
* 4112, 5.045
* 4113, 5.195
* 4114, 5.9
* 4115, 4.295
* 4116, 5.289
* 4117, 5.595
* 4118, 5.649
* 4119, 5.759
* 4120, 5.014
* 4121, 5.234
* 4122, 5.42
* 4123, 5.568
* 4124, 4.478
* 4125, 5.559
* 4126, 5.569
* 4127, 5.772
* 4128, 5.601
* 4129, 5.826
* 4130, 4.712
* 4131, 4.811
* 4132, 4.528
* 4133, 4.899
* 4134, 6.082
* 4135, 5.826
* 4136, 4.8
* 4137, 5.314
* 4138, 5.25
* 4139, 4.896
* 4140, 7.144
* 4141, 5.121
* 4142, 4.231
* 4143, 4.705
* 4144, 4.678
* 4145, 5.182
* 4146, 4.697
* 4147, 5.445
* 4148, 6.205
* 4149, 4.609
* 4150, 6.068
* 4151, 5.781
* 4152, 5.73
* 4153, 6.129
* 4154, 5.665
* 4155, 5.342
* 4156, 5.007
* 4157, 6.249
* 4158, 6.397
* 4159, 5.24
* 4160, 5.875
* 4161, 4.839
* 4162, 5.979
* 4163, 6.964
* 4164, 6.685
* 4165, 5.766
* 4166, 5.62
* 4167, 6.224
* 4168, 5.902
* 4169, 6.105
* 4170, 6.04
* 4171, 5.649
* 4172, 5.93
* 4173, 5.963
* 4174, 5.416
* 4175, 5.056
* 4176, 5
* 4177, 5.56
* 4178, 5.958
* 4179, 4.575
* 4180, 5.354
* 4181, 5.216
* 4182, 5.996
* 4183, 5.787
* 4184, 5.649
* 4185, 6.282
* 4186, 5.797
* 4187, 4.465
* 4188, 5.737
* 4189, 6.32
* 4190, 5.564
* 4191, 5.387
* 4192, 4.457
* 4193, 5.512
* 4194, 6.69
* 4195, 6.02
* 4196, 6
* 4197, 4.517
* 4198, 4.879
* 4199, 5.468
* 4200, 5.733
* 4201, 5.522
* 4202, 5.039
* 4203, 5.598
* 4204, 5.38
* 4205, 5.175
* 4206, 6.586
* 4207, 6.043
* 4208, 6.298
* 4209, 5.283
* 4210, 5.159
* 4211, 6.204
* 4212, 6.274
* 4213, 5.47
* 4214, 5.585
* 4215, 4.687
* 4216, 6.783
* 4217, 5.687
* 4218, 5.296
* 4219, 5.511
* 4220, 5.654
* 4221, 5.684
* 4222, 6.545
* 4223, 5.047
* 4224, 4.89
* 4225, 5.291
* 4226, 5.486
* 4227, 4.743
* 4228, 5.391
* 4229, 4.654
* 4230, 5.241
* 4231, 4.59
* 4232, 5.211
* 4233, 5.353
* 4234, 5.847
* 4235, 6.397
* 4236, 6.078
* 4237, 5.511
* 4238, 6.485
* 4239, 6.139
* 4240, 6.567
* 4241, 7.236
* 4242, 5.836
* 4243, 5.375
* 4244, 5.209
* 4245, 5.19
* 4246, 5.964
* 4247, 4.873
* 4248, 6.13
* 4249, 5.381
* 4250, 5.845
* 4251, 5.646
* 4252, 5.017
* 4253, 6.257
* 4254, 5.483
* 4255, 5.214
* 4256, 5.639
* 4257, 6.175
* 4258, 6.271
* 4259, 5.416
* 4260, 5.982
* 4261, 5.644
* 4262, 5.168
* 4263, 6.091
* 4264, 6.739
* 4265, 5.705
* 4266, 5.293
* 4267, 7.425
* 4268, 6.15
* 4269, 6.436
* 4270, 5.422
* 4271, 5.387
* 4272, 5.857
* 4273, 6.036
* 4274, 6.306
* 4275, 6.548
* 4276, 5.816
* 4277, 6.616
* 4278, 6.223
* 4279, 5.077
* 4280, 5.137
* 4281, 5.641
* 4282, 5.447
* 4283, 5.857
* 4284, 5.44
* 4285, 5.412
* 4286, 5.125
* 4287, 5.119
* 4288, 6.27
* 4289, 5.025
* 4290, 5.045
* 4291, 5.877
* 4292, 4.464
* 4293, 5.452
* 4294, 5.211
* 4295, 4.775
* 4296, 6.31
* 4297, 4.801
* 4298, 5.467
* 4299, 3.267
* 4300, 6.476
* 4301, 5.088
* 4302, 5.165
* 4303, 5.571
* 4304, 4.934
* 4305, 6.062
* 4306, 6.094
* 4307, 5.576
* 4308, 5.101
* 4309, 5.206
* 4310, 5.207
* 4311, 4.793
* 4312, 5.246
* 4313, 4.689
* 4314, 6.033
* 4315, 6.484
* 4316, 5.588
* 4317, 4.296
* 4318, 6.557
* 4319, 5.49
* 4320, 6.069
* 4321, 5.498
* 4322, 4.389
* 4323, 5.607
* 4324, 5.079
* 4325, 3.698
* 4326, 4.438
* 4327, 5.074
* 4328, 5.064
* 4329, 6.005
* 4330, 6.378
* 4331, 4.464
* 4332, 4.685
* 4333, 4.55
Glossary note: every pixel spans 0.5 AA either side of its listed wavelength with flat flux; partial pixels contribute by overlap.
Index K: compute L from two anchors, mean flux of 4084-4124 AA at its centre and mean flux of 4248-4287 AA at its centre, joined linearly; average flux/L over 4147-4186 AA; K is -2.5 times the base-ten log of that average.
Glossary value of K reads -0.05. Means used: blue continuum 5.24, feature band 5.73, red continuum 5.79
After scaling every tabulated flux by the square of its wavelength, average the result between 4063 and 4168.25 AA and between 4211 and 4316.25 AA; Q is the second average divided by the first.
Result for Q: 1.1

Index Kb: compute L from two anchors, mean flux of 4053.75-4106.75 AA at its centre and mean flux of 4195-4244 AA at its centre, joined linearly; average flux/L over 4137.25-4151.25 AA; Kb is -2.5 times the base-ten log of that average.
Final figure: 0.06 mag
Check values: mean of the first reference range 5.55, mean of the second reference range 5.61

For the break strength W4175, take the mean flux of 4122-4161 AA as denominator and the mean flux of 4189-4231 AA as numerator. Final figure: 1.02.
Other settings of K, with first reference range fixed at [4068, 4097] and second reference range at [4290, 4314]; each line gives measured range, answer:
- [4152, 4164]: -0.10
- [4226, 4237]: -0.02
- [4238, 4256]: -0.09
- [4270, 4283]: -0.11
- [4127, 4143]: 0.01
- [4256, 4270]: -0.14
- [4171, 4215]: -0.06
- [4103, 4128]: 0.00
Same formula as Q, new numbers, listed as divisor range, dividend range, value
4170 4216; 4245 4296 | 1.06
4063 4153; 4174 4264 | 1.10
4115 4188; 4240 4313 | 1.08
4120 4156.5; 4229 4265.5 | 1.13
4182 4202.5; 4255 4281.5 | 1.10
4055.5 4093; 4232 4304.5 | 1.10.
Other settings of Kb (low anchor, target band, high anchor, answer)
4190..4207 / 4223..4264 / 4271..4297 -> -0.02 mag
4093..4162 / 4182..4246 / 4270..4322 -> -0.04 mag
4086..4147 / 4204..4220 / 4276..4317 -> -0.08 mag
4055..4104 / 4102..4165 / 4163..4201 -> 0.04 mag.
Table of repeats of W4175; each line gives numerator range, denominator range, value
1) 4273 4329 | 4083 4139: 1.03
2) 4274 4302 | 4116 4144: 1.03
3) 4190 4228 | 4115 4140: 1.04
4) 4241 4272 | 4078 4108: 1.08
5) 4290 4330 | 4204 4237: 0.95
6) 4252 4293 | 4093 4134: 1.09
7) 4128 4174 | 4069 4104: 1.02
